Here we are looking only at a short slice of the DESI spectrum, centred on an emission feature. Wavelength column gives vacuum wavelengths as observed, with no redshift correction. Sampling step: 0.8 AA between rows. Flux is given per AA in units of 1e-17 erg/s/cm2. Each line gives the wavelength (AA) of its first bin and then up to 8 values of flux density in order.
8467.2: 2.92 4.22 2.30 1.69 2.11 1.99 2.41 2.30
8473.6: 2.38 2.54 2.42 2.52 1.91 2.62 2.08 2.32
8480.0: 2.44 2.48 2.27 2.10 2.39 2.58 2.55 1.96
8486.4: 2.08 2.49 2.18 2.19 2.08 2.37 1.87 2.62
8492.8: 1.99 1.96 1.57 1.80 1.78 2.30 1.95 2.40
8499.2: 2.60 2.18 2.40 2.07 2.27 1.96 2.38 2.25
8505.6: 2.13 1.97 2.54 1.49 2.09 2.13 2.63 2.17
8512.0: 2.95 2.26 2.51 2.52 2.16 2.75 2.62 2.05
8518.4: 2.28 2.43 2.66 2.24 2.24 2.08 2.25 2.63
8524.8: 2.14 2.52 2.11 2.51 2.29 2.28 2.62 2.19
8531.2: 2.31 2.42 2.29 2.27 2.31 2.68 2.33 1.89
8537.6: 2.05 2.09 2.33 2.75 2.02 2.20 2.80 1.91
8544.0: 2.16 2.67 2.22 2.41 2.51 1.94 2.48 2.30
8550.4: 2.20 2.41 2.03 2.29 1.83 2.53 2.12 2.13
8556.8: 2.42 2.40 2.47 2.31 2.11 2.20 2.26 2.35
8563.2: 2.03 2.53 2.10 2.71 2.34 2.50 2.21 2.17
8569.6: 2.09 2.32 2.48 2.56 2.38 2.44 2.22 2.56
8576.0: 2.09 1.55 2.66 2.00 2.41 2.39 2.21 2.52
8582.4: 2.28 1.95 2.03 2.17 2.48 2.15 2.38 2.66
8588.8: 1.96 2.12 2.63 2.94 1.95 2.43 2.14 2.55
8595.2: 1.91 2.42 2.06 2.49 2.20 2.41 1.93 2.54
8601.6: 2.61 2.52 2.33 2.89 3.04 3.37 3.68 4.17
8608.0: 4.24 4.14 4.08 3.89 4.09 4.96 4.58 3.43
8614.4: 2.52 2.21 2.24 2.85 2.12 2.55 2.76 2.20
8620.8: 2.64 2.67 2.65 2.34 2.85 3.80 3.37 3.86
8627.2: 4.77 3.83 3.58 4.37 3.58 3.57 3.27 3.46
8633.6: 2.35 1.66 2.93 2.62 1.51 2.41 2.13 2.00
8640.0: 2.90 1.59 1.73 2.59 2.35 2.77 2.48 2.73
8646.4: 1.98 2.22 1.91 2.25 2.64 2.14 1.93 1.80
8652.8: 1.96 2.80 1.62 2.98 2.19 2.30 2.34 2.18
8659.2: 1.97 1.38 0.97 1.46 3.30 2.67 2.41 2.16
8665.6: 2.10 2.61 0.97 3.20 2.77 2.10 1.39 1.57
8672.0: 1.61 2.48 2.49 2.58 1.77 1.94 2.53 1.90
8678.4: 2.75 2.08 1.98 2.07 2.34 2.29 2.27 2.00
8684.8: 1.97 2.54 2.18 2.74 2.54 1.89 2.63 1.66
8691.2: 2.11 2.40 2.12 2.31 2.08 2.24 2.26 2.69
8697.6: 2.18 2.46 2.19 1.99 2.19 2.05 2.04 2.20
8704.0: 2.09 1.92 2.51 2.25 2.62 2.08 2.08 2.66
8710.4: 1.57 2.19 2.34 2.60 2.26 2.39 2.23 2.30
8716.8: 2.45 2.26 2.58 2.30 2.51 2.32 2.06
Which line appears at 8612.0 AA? [S II] 6716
